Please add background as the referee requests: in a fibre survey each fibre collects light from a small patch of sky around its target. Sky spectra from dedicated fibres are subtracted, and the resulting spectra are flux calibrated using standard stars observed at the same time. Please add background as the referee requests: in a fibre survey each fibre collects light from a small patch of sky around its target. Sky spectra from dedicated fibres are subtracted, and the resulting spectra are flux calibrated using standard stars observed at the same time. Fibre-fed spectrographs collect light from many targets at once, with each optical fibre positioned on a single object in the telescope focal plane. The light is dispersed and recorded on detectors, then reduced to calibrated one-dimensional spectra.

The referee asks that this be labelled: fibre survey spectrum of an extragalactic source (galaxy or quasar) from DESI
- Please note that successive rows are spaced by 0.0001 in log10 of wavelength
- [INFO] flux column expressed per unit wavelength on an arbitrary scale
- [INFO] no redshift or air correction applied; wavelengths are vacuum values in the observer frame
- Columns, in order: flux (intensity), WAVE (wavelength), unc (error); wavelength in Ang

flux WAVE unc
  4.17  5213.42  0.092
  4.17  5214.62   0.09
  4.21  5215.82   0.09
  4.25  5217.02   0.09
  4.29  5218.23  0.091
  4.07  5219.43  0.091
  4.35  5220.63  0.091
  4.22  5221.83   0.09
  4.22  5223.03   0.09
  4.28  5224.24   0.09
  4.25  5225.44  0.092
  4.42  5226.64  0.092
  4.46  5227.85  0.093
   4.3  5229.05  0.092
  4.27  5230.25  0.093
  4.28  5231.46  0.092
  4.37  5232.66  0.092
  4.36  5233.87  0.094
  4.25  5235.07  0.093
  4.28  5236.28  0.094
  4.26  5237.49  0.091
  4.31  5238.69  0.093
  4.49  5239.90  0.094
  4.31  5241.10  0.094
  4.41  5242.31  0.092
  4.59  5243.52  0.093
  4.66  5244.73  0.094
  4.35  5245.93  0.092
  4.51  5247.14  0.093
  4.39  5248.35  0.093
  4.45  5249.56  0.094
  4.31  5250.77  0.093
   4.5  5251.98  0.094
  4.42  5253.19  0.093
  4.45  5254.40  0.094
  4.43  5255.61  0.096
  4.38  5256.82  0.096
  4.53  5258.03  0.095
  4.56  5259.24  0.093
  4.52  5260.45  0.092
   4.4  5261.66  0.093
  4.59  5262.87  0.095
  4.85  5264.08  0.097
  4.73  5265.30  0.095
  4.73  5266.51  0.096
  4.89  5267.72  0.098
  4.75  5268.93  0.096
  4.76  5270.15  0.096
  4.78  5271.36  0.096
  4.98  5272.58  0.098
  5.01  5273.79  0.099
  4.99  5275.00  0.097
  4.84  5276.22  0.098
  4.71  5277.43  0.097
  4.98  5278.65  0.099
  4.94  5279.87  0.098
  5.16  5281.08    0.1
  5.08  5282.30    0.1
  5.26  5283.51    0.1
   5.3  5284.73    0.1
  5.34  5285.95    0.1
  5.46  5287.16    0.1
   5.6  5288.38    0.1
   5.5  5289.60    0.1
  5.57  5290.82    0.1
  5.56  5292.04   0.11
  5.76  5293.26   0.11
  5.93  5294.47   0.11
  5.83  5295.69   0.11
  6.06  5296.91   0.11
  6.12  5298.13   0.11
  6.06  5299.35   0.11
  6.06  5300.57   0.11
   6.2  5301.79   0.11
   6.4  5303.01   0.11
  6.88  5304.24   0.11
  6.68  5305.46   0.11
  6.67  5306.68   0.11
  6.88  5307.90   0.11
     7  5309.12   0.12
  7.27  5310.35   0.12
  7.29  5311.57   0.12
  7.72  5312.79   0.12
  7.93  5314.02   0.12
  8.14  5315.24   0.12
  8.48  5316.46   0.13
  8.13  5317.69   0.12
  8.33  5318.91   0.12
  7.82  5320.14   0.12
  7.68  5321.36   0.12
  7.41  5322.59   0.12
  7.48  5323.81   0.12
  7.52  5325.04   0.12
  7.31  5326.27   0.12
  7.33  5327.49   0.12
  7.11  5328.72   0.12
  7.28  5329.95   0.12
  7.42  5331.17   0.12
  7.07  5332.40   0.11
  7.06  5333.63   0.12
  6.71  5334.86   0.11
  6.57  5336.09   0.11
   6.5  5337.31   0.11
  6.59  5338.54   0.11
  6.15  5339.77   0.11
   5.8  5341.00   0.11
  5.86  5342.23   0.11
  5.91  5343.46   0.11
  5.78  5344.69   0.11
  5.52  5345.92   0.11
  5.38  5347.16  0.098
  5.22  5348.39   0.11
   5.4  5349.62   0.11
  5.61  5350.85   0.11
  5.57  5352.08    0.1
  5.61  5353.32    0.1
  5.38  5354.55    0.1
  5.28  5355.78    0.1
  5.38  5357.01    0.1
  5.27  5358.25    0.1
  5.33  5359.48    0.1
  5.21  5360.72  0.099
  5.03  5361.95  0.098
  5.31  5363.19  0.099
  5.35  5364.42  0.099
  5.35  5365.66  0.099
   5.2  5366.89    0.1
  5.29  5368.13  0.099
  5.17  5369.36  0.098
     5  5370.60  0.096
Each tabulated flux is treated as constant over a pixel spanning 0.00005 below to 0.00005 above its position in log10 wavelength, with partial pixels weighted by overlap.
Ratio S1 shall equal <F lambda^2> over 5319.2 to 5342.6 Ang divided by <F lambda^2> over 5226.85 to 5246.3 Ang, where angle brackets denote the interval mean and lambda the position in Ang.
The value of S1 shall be 1.66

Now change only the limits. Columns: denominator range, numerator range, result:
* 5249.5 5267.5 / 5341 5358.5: 1.26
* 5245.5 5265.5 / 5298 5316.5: 1.58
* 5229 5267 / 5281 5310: 1.36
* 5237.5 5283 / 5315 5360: 1.45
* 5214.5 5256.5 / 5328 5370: 1.40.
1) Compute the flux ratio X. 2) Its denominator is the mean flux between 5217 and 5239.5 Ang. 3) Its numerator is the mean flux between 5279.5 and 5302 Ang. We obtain 1.3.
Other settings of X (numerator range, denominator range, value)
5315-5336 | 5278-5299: 1.36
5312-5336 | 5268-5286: 1.52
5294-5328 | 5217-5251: 1.63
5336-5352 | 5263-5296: 1.13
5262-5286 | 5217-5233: 1.15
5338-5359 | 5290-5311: 0.89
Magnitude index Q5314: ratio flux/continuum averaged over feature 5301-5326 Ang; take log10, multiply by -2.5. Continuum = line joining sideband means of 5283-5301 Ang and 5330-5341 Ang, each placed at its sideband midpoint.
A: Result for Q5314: -0.187 mag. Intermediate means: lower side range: 5.69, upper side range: 6.74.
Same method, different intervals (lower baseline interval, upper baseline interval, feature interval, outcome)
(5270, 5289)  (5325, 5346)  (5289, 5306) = -0.084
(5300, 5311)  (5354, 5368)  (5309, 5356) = -0.127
